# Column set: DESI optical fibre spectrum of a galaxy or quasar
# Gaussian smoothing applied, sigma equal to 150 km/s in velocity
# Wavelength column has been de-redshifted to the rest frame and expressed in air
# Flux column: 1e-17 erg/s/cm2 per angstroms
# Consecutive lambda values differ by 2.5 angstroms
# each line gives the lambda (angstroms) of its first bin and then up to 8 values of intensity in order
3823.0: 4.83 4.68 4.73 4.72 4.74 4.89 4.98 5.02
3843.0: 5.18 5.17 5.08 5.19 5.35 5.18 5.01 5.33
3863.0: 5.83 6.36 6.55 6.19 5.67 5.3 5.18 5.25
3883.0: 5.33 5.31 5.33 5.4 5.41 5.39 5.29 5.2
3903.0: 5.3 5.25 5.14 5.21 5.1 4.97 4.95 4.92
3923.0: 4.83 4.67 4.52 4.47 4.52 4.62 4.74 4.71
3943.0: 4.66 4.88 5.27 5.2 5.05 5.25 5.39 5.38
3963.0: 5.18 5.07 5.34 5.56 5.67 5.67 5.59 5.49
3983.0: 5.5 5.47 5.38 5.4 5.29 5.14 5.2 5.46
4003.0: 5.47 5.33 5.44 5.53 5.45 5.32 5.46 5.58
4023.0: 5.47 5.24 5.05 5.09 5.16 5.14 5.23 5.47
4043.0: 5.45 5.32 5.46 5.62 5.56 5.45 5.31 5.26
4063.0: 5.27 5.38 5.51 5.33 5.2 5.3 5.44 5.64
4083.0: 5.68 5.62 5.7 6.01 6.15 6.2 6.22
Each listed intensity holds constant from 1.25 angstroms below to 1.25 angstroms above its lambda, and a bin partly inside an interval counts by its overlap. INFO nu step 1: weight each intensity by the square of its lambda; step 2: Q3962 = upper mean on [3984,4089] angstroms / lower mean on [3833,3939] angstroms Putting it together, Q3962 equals 1.1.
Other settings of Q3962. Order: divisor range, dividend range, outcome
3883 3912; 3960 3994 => 1.07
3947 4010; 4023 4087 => 1.04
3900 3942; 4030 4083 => 1.18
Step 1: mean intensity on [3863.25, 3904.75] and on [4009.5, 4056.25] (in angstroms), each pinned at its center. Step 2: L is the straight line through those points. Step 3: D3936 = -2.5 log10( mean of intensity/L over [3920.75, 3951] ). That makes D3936 0.15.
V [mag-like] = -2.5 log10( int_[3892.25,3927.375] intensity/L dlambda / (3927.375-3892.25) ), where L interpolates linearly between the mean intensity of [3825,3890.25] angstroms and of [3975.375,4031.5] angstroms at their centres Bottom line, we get 0.05 mag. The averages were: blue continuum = 5.3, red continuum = 5.39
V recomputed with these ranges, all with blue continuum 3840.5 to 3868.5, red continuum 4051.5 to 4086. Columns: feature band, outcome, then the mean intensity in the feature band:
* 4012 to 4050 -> 0.02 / 5.33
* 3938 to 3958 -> 0.09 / 5.01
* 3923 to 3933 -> 0.18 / 4.58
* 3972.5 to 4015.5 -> 0.00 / 5.43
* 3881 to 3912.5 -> 0.03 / 5.29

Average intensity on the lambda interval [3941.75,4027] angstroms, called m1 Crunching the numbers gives 5.35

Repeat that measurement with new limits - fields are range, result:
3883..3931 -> 5.1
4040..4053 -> 5.47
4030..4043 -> 5.25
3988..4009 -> 5.34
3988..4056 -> 5.36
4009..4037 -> 5.32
